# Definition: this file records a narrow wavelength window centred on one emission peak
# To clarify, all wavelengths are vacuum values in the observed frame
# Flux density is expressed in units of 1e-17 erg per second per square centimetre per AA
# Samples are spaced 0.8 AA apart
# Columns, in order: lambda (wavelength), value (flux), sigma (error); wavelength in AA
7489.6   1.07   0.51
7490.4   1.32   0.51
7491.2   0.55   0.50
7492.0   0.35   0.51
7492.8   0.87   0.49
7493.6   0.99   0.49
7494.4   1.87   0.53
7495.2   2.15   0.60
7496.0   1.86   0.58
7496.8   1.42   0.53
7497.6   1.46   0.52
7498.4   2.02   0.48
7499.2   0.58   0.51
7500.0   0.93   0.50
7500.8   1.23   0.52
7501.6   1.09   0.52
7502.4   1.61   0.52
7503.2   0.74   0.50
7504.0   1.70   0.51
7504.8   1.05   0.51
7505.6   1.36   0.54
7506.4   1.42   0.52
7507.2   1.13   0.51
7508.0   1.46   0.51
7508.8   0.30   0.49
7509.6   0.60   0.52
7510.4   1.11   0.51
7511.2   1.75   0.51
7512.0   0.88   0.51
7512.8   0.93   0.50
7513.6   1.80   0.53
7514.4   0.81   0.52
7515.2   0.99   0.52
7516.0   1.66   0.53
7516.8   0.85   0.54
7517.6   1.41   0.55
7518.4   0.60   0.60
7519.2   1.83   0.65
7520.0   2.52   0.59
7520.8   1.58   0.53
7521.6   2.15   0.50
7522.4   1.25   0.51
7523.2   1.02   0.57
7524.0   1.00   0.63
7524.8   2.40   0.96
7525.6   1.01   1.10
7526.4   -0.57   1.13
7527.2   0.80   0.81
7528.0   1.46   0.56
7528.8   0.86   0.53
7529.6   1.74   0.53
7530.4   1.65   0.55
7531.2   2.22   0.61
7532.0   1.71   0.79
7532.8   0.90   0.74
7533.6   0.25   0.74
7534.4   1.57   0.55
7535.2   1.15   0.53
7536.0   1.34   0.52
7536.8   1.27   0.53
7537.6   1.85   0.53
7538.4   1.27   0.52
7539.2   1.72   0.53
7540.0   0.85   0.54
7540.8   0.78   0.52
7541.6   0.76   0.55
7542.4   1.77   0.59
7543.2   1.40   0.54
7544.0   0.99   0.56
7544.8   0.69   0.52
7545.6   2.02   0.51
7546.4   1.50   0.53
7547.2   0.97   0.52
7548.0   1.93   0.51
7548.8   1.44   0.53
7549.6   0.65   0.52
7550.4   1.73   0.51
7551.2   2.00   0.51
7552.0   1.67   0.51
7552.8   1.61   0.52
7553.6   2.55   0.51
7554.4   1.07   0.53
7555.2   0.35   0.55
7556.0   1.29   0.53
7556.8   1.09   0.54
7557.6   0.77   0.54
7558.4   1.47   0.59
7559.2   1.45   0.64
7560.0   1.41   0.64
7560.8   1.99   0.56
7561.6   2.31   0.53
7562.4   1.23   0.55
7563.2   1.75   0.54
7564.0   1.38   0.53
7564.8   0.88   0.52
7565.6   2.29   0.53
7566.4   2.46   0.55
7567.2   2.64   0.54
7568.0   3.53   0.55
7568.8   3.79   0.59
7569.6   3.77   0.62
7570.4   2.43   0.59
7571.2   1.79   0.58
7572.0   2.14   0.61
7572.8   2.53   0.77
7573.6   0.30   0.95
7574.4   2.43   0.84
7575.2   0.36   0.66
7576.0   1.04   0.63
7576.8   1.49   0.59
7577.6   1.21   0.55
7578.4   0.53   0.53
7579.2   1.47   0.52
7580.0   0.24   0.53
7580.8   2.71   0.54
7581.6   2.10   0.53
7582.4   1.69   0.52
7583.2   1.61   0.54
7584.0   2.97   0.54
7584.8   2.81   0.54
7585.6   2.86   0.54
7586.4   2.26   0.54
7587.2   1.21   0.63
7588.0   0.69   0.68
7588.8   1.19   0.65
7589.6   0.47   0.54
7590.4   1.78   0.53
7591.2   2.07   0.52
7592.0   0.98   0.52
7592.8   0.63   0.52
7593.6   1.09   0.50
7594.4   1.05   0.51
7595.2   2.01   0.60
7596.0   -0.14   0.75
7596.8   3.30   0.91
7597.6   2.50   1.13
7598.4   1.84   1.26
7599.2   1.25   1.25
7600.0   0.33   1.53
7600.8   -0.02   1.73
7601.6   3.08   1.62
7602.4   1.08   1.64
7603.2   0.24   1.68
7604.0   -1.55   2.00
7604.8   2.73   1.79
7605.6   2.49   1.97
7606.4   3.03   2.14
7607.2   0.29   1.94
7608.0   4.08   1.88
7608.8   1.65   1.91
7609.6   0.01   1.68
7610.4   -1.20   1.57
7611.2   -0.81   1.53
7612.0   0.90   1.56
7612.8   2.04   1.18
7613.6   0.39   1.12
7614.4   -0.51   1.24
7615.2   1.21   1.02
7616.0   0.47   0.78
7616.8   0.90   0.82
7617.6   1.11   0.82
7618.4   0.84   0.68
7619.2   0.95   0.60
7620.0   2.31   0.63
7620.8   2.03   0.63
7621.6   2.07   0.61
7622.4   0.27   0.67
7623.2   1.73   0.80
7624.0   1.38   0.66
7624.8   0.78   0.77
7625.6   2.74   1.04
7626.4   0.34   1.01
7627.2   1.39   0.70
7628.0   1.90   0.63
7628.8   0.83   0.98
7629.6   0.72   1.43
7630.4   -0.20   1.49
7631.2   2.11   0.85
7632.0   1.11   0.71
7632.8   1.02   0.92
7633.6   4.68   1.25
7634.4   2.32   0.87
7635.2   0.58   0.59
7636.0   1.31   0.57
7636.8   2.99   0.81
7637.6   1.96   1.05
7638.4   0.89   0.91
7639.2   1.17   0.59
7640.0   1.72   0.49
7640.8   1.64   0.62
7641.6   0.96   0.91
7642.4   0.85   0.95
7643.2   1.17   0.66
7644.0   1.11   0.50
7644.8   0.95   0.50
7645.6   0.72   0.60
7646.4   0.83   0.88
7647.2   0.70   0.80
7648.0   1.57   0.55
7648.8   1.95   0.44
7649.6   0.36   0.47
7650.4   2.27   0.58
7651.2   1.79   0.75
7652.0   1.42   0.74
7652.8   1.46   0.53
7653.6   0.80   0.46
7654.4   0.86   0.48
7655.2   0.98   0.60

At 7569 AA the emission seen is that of [S II]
